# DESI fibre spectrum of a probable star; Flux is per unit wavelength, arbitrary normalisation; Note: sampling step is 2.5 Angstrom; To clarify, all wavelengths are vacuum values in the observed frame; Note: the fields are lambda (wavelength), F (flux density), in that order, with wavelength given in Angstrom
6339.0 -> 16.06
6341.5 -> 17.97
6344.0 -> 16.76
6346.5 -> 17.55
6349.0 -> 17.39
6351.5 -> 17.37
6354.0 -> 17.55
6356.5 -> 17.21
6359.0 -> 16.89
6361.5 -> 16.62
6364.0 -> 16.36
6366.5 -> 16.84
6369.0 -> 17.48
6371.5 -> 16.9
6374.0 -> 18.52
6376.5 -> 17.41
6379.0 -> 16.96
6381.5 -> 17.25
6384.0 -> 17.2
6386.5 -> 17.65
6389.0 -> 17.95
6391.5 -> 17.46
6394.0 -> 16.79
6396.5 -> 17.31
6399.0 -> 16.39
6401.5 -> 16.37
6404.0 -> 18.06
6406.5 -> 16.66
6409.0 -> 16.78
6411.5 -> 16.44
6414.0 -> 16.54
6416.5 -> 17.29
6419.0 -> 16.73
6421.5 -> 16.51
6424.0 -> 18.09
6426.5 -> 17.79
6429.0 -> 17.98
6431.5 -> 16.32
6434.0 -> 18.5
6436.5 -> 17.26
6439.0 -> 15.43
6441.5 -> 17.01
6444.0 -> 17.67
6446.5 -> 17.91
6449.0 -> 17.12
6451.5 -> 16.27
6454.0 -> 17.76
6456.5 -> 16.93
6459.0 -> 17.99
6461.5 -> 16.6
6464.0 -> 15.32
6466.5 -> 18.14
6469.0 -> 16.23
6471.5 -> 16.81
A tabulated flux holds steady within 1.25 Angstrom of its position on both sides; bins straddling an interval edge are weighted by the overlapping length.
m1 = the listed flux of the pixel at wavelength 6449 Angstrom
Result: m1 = 17.12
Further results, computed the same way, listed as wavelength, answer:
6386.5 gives 17.65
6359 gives 16.89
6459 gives 17.99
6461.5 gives 16.6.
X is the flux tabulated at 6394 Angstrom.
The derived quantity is 16.79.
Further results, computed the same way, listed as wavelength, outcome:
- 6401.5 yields 16.37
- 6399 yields 16.39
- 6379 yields 16.96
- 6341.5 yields 17.97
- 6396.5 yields 17.31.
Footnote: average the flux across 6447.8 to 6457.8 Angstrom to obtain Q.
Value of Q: 17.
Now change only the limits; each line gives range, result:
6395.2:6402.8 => 16.7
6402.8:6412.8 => 17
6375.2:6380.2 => 17.2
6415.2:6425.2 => 17.1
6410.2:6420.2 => 16.8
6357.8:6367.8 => 16.7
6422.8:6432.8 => 17.5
